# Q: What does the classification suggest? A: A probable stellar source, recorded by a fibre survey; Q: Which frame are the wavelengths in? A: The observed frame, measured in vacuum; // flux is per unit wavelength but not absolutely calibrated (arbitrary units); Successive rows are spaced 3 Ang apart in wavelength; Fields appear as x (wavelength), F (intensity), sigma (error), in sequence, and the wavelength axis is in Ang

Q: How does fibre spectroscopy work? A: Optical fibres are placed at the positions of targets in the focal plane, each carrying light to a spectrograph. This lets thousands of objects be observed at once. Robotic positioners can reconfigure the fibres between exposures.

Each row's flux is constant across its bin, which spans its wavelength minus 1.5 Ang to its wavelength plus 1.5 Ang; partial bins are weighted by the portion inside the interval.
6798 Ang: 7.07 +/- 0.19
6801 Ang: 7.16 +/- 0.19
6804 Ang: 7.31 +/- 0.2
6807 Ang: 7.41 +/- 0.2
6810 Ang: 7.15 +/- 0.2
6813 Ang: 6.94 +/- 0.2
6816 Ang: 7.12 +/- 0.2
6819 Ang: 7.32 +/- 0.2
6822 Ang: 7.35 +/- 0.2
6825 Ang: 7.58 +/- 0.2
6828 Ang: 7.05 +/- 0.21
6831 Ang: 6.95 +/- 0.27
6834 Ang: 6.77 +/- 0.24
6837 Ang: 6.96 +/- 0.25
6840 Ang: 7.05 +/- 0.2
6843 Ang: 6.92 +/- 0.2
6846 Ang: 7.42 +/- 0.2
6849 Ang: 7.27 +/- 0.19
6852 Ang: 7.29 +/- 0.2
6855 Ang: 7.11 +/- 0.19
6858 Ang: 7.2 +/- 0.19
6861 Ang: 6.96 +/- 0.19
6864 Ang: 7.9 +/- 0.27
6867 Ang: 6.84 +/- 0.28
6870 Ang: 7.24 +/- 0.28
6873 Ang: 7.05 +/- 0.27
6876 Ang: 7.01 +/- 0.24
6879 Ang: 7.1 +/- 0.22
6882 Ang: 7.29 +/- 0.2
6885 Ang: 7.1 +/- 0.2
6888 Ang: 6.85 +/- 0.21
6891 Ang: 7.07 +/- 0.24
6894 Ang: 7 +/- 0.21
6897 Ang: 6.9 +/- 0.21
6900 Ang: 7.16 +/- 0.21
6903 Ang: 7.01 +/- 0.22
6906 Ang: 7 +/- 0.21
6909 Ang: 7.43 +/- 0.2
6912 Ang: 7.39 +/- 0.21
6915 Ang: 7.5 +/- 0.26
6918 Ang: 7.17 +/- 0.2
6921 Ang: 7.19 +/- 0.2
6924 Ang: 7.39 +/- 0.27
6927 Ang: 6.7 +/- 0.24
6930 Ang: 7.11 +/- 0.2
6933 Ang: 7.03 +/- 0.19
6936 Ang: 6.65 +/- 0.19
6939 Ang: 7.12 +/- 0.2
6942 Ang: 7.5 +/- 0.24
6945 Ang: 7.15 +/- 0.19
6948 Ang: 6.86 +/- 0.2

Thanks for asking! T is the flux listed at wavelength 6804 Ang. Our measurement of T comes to 7.31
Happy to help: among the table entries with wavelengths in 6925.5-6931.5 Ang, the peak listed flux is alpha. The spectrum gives 7.11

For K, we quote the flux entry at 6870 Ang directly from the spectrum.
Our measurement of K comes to 7.24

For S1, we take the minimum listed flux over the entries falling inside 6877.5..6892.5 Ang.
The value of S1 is 6.85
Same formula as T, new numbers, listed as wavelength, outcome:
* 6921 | 7.19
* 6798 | 7.07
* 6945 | 7.15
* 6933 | 7.03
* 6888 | 6.85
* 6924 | 7.39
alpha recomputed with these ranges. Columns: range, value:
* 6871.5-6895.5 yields 7.29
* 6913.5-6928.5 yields 7.5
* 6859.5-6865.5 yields 7.9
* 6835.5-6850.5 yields 7.42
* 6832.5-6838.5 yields 6.96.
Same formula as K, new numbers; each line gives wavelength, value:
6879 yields 7.1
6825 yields 7.58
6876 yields 7.01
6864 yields 7.9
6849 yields 7.27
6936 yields 6.65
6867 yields 6.84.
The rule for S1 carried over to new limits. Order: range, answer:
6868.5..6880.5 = 7.01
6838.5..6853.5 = 6.92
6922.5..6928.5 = 6.7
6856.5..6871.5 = 6.84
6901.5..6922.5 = 7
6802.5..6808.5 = 7.31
